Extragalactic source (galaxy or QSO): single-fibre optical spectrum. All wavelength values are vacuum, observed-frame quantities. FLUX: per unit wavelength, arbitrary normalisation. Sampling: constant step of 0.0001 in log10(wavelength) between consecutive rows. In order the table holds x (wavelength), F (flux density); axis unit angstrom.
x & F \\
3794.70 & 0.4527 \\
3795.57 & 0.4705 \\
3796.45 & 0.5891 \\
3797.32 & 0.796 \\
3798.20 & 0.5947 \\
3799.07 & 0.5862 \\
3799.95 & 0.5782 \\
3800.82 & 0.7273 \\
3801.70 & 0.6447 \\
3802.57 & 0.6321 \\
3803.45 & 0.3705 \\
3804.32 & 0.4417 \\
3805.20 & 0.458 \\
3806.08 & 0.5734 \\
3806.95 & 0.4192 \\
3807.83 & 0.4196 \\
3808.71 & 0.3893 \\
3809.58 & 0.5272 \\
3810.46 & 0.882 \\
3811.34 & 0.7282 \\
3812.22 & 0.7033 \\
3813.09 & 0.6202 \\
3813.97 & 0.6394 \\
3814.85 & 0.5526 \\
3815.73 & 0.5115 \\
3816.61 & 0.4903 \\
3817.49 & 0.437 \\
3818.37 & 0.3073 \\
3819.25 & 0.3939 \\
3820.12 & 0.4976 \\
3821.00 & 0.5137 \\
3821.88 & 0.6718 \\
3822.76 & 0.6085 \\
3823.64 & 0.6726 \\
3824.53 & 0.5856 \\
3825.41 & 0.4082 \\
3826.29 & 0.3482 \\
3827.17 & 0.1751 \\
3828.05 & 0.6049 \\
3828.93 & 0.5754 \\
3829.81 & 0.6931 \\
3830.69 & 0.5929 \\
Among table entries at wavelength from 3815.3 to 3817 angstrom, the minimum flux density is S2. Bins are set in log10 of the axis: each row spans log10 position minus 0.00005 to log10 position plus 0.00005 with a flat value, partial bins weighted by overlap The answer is 0.4903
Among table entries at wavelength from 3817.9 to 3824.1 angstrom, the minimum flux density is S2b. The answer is 0.3073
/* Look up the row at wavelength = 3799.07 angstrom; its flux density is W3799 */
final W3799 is 0.5862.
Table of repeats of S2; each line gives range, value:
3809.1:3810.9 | 0.5272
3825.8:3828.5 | 0.1751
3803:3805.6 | 0.3705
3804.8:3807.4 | 0.4192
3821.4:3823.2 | 0.6085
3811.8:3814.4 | 0.6202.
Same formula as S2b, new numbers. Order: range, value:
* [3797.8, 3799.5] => 0.5862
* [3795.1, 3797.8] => 0.4705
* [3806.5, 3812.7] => 0.3893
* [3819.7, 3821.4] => 0.4976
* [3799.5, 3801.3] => 0.5782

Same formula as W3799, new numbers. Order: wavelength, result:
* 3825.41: 0.4082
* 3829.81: 0.6931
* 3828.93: 0.5754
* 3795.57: 0.4705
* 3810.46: 0.882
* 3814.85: 0.5526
